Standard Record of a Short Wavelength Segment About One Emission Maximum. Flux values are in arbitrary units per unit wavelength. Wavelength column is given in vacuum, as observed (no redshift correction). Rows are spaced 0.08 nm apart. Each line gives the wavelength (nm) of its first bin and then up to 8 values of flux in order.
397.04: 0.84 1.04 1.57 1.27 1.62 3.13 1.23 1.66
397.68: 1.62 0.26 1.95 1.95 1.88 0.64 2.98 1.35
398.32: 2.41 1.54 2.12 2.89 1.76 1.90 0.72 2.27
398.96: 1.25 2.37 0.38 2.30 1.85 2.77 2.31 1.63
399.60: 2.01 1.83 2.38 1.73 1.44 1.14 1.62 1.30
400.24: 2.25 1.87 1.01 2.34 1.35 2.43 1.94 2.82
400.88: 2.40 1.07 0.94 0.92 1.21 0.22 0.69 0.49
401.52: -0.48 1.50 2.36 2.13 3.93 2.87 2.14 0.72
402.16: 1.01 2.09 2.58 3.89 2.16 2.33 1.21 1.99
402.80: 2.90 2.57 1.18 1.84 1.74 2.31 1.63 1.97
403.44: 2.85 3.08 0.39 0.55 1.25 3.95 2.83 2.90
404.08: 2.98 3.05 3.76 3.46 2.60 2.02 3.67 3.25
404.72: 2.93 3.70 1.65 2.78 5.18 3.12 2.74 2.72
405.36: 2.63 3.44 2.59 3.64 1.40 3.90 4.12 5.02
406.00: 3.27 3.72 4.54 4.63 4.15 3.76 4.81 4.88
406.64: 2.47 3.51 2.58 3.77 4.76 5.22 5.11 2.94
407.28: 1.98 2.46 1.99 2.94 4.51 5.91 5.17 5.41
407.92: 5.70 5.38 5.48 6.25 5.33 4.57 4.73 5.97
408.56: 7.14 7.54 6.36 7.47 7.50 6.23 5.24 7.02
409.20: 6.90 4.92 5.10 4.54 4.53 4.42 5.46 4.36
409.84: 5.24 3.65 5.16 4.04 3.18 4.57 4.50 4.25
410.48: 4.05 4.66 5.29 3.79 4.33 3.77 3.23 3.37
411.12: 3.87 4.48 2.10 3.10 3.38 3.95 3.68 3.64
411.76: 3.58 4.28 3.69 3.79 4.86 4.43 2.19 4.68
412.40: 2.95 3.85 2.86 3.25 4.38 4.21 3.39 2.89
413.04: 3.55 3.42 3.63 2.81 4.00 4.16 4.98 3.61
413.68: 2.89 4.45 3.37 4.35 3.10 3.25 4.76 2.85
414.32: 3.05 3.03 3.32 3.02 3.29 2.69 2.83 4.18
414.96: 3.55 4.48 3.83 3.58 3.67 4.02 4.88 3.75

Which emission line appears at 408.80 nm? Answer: Ly-alpha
